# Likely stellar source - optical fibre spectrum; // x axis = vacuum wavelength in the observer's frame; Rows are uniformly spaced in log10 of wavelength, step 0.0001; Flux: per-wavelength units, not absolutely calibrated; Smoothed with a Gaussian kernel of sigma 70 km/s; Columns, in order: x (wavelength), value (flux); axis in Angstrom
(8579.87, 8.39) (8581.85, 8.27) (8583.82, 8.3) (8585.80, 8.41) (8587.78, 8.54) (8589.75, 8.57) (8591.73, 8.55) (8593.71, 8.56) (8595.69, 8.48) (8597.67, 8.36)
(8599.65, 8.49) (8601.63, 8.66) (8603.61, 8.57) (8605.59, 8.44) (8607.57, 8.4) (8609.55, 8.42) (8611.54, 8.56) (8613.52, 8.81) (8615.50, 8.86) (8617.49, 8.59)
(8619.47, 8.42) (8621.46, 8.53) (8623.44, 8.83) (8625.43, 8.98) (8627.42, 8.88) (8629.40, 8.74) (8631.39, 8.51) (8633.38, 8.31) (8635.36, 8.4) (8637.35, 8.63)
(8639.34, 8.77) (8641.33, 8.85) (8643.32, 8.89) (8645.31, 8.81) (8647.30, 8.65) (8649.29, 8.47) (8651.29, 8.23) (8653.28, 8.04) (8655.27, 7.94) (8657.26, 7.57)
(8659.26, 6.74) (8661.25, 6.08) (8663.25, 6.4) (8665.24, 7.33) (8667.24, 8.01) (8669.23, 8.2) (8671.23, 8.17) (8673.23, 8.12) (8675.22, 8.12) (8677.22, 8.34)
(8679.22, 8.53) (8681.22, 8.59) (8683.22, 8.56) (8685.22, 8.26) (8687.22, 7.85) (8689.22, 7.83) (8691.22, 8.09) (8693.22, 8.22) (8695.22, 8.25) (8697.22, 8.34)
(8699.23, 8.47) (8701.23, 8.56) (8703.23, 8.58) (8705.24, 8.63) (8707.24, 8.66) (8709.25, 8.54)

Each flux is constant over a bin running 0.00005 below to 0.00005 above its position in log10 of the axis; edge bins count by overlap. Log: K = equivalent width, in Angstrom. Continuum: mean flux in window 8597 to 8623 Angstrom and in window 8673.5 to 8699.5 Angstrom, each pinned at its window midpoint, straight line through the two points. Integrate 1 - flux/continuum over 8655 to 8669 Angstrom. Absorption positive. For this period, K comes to 2.0 Angstrom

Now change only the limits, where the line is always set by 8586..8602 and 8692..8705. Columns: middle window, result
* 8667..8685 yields 0.3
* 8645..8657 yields 0.3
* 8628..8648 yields -0.4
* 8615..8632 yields -0.4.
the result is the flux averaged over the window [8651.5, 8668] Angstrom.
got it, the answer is 7.3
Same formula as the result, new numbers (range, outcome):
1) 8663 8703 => 8.15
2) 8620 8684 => 8.22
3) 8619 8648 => 8.69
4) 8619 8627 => 8.71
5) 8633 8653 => 8.59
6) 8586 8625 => 8.56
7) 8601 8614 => 8.54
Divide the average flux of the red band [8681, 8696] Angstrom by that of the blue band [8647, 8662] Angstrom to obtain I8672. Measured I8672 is 1.1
